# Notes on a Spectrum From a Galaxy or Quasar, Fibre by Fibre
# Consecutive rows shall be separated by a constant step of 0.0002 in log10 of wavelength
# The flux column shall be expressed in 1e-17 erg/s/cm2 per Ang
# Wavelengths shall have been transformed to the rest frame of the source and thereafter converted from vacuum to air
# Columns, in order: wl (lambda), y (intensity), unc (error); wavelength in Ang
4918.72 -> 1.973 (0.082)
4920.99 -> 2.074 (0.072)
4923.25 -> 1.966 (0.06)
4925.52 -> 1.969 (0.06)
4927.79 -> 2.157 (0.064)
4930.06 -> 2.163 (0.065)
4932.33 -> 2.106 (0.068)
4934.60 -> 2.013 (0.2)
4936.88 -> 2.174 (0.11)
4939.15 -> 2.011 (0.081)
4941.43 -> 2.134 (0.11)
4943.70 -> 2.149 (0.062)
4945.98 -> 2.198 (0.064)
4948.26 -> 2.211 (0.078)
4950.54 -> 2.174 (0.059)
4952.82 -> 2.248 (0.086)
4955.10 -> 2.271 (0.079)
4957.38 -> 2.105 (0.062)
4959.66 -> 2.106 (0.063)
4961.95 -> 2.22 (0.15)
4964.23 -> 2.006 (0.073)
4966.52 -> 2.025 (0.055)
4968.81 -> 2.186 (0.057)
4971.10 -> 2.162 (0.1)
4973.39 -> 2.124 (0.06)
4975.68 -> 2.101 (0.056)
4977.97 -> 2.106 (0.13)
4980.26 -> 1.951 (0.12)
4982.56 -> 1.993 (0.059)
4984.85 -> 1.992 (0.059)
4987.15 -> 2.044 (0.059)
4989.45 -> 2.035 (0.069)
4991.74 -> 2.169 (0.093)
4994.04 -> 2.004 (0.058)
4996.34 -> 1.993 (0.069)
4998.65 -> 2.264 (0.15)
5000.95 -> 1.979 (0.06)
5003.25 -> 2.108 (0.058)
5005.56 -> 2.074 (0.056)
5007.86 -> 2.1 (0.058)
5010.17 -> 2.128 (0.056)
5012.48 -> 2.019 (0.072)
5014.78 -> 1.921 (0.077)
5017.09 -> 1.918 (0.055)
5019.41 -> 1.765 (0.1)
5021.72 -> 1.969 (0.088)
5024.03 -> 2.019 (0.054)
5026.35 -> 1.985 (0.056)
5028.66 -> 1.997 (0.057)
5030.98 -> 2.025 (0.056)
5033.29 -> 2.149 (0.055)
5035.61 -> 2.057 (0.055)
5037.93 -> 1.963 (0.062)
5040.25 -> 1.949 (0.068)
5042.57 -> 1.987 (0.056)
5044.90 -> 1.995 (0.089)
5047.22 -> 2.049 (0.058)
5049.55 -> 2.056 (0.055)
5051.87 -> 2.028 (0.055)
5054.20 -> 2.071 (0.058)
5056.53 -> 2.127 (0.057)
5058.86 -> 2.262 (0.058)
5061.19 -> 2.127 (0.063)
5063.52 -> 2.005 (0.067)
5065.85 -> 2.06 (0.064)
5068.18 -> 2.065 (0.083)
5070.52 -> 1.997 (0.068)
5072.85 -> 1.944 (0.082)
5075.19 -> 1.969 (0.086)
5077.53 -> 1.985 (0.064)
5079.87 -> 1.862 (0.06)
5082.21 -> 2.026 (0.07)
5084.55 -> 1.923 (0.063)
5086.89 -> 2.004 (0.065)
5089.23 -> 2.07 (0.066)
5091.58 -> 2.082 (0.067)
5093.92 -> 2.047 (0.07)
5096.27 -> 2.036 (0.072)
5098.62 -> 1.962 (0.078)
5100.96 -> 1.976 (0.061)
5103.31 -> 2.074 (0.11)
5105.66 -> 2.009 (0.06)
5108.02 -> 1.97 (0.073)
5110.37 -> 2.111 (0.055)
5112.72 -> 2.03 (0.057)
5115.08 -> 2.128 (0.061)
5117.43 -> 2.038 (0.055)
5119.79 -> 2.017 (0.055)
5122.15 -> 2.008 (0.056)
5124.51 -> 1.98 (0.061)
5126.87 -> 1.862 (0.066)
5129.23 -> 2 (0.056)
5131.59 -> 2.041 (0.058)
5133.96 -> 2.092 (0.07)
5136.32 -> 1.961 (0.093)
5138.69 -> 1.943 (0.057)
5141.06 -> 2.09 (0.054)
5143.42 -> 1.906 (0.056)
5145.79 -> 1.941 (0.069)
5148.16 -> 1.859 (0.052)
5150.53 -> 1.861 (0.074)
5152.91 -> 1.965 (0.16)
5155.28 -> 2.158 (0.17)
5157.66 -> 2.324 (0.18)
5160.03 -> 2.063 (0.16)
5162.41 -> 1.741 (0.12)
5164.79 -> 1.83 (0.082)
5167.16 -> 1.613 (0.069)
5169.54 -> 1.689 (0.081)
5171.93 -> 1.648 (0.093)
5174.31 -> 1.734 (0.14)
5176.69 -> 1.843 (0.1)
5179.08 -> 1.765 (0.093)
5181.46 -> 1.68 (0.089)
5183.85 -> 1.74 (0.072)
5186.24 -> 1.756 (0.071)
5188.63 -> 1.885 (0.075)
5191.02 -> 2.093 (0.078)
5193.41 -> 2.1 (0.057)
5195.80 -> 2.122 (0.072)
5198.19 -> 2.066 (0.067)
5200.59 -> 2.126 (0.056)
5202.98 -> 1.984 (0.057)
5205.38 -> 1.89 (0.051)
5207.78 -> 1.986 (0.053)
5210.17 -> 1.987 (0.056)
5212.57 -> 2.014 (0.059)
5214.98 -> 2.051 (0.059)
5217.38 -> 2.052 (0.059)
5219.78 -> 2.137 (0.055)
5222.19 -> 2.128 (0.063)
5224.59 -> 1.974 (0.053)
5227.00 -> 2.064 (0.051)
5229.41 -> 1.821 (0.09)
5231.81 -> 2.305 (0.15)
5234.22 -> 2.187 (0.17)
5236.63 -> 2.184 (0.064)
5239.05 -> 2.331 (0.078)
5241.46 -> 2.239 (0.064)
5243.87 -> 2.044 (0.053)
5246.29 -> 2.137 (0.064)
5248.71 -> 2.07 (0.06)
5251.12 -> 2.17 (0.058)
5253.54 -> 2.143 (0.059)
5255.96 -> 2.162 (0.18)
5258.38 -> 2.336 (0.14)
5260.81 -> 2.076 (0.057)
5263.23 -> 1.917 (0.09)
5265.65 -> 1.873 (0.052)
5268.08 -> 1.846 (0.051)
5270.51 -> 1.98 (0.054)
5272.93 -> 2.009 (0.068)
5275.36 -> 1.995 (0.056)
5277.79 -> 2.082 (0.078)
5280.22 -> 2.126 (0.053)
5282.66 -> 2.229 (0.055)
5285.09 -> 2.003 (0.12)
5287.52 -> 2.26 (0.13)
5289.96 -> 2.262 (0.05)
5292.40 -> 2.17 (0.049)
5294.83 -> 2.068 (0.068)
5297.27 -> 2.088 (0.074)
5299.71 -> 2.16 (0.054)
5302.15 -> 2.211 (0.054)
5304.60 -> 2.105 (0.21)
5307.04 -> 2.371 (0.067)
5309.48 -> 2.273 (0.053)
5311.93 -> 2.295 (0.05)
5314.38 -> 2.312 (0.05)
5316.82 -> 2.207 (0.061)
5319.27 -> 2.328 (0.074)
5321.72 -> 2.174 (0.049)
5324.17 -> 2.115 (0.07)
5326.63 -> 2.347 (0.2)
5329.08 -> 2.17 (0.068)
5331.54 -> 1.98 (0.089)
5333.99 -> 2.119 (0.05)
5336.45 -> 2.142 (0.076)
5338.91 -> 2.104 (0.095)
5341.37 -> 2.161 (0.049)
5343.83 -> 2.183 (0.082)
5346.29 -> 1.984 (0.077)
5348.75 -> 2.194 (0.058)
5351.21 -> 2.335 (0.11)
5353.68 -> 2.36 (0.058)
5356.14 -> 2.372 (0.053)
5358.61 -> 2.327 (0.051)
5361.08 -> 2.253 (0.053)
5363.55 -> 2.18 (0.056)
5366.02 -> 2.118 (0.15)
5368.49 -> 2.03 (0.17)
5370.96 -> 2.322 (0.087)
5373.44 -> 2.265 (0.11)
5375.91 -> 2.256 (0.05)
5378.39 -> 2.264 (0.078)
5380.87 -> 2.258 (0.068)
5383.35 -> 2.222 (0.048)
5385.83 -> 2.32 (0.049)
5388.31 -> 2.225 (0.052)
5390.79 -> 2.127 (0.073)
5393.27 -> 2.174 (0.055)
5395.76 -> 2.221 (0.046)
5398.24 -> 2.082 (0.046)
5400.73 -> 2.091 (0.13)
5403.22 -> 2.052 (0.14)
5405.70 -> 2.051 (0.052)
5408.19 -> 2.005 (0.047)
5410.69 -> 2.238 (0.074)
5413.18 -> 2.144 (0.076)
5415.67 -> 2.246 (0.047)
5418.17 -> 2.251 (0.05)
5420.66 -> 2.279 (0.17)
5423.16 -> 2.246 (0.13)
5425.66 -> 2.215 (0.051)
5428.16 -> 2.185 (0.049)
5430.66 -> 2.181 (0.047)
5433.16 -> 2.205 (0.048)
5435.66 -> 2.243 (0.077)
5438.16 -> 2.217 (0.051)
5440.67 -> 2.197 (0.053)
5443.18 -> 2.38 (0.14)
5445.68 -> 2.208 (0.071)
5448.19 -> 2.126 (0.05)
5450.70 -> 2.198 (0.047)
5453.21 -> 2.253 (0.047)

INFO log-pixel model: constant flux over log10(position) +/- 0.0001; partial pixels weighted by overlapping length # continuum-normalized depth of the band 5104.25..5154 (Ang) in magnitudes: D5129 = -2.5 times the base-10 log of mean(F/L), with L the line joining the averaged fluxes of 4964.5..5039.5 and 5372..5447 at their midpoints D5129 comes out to 0.05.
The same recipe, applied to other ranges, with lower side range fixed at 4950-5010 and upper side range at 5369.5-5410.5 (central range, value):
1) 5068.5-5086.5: 0.082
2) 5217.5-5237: 0.028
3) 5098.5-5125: 0.050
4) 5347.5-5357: -0.067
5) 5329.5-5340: 0.041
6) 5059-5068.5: 0.014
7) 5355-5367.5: -0.033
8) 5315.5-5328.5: -0.031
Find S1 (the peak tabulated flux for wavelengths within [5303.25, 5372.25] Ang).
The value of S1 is 2.372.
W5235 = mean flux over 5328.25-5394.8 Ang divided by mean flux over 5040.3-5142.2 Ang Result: 1.1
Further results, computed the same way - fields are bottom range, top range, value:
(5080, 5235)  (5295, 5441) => 1.11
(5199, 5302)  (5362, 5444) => 1.05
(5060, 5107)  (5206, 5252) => 1.04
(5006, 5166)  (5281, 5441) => 1.09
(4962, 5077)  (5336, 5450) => 1.08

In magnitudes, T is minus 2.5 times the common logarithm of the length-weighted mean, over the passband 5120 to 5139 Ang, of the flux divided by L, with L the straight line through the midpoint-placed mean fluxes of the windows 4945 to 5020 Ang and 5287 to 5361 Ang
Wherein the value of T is 0.078 mag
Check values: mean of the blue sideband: 2.08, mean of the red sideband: 2.21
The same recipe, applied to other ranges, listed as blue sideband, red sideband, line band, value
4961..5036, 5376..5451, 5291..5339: -0.01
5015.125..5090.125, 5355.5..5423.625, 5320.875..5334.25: 0.01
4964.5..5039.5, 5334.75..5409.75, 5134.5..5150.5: 0.08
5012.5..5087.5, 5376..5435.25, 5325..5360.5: -0.02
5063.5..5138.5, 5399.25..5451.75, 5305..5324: -0.07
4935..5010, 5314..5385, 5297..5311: -0.01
